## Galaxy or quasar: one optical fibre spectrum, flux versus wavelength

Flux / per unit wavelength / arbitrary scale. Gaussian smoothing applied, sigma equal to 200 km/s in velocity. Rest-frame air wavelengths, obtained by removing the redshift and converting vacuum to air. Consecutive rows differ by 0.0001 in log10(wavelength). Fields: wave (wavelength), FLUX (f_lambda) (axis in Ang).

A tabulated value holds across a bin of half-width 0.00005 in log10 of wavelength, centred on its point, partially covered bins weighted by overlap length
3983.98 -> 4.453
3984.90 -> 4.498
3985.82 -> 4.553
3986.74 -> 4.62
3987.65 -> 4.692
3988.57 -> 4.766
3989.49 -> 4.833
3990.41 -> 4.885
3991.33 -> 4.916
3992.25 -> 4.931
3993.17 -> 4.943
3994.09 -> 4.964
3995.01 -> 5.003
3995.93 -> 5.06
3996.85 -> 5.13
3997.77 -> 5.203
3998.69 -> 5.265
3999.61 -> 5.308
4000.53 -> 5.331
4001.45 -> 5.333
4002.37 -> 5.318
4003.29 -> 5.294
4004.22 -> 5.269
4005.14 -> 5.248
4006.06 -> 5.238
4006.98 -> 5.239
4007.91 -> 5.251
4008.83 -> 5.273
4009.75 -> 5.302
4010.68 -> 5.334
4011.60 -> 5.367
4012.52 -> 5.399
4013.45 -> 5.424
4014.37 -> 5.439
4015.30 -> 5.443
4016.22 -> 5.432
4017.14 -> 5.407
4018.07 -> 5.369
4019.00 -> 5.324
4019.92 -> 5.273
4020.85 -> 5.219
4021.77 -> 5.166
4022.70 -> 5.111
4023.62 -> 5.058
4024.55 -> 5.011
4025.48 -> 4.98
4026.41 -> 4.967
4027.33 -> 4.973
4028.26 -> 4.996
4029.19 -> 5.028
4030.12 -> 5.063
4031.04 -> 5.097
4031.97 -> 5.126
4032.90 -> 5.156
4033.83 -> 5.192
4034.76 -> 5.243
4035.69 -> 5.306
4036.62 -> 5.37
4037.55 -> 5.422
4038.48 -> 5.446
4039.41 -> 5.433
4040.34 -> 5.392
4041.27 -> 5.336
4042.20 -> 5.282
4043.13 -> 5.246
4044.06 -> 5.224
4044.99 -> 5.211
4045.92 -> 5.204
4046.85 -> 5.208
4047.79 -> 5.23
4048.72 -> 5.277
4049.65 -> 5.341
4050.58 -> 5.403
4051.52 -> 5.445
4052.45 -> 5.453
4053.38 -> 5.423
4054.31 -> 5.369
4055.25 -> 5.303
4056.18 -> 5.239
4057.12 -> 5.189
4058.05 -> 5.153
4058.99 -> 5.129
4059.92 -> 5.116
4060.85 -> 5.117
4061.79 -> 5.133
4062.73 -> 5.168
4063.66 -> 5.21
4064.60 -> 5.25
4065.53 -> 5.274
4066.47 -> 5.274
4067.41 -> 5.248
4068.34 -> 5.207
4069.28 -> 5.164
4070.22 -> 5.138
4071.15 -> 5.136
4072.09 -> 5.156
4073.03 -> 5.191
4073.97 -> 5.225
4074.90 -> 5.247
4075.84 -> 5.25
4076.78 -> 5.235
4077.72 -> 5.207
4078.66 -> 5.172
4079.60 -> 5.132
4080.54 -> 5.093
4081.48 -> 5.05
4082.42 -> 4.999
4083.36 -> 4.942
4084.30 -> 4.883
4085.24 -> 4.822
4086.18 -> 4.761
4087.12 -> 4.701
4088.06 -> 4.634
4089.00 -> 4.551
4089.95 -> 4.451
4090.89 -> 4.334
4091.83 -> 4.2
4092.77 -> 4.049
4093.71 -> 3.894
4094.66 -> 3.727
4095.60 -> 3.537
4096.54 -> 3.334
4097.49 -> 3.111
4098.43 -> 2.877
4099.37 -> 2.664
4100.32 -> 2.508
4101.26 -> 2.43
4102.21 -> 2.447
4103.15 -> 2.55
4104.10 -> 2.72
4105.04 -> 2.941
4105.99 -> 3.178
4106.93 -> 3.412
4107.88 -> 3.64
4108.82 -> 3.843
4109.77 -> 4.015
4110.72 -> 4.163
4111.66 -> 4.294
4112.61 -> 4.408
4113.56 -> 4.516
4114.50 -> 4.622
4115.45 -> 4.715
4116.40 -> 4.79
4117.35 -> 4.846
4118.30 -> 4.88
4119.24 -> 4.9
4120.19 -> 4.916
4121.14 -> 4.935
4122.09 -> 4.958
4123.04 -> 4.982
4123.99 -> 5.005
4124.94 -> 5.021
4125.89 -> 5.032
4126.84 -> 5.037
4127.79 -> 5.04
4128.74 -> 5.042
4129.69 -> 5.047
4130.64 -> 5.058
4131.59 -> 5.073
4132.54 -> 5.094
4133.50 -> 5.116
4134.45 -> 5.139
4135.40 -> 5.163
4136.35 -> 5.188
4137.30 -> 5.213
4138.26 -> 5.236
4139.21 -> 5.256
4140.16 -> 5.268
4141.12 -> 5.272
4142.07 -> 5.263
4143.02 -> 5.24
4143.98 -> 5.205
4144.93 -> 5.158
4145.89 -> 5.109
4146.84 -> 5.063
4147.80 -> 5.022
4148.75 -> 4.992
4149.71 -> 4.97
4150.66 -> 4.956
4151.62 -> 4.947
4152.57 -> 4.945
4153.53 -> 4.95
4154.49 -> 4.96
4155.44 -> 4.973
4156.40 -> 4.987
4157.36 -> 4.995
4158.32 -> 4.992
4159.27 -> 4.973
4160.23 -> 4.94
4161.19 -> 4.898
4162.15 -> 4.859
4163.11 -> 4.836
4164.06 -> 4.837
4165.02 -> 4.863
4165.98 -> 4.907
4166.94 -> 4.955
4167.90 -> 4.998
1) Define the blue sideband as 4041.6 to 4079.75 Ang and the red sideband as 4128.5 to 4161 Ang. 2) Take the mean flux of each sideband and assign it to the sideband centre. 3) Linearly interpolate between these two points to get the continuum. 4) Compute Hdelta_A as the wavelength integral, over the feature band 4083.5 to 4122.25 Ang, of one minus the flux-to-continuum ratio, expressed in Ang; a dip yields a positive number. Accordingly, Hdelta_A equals 8.8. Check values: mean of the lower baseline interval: 5.24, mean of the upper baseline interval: 5.08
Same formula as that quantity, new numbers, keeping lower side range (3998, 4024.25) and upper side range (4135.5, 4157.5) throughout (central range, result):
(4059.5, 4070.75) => 0.1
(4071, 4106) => 6.7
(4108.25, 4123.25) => 1.6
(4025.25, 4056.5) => 0.0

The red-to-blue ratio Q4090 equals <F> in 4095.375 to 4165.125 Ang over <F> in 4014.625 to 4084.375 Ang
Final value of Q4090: 0.9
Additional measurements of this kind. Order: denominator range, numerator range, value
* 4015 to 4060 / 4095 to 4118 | 0.68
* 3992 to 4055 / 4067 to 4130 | 0.84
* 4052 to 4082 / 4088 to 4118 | 0.72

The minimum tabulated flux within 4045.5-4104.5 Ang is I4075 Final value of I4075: 2.43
